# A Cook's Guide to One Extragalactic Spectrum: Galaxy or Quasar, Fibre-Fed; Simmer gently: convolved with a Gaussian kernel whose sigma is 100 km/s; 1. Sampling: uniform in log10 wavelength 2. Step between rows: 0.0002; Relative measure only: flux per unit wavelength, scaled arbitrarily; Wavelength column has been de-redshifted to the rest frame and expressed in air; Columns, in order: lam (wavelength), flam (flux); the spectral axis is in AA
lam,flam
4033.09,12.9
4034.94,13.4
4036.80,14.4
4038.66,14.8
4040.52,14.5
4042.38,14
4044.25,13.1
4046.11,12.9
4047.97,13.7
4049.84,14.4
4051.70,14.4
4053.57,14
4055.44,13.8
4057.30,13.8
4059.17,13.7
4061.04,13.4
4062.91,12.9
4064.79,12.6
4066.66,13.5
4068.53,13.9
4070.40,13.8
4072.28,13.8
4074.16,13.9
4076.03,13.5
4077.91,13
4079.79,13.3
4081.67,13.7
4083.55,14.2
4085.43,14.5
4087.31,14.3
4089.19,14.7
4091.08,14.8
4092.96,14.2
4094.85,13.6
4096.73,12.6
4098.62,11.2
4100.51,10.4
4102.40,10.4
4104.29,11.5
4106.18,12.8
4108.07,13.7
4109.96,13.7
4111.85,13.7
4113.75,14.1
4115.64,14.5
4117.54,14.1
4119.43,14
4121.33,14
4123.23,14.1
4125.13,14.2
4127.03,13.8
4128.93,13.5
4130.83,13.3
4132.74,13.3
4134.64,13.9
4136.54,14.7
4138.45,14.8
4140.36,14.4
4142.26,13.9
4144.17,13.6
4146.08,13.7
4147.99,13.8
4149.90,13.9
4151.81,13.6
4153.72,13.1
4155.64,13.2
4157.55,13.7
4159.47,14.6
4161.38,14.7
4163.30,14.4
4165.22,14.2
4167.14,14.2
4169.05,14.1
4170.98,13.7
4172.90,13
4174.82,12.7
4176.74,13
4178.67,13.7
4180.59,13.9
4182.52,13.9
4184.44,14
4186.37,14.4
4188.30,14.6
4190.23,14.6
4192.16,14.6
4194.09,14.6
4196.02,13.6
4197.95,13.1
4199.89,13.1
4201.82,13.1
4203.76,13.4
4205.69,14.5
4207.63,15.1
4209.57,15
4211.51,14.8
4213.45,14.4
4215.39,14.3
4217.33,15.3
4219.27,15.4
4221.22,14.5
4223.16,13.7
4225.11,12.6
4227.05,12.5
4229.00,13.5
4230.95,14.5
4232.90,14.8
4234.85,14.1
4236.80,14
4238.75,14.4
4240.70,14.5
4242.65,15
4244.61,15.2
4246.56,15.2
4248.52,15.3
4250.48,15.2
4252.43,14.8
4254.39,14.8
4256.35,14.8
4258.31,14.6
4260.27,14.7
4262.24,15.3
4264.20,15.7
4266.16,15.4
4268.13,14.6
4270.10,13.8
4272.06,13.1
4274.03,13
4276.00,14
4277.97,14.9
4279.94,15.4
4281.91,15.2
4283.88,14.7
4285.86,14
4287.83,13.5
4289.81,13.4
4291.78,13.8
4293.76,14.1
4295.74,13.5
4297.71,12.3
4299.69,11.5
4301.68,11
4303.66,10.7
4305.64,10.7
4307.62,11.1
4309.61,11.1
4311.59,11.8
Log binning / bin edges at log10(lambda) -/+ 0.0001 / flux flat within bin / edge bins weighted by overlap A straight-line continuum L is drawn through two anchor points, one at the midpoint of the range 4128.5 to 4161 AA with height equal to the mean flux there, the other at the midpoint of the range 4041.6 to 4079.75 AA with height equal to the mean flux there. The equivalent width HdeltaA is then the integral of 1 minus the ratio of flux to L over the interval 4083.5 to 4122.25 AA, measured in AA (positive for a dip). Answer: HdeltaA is 1.0 AA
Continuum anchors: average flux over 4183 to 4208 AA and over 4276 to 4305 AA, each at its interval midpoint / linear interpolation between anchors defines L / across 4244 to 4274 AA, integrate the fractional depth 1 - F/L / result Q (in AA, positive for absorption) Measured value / -2.5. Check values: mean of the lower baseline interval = 14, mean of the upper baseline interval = 13.4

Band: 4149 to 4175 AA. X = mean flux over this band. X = 13.8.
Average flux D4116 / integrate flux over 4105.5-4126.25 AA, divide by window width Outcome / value 13.9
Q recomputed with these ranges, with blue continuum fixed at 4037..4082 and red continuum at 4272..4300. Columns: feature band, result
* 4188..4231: -1.0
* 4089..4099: 0.1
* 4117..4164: -0.6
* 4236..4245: -0.5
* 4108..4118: -0.2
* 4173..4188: 0.1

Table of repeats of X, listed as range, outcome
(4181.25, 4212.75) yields 14.1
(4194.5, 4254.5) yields 14.3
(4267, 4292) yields 14.1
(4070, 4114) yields 13.3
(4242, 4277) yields 14.7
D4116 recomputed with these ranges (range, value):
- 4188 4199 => 14.1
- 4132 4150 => 14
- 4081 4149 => 13.6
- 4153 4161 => 13.7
